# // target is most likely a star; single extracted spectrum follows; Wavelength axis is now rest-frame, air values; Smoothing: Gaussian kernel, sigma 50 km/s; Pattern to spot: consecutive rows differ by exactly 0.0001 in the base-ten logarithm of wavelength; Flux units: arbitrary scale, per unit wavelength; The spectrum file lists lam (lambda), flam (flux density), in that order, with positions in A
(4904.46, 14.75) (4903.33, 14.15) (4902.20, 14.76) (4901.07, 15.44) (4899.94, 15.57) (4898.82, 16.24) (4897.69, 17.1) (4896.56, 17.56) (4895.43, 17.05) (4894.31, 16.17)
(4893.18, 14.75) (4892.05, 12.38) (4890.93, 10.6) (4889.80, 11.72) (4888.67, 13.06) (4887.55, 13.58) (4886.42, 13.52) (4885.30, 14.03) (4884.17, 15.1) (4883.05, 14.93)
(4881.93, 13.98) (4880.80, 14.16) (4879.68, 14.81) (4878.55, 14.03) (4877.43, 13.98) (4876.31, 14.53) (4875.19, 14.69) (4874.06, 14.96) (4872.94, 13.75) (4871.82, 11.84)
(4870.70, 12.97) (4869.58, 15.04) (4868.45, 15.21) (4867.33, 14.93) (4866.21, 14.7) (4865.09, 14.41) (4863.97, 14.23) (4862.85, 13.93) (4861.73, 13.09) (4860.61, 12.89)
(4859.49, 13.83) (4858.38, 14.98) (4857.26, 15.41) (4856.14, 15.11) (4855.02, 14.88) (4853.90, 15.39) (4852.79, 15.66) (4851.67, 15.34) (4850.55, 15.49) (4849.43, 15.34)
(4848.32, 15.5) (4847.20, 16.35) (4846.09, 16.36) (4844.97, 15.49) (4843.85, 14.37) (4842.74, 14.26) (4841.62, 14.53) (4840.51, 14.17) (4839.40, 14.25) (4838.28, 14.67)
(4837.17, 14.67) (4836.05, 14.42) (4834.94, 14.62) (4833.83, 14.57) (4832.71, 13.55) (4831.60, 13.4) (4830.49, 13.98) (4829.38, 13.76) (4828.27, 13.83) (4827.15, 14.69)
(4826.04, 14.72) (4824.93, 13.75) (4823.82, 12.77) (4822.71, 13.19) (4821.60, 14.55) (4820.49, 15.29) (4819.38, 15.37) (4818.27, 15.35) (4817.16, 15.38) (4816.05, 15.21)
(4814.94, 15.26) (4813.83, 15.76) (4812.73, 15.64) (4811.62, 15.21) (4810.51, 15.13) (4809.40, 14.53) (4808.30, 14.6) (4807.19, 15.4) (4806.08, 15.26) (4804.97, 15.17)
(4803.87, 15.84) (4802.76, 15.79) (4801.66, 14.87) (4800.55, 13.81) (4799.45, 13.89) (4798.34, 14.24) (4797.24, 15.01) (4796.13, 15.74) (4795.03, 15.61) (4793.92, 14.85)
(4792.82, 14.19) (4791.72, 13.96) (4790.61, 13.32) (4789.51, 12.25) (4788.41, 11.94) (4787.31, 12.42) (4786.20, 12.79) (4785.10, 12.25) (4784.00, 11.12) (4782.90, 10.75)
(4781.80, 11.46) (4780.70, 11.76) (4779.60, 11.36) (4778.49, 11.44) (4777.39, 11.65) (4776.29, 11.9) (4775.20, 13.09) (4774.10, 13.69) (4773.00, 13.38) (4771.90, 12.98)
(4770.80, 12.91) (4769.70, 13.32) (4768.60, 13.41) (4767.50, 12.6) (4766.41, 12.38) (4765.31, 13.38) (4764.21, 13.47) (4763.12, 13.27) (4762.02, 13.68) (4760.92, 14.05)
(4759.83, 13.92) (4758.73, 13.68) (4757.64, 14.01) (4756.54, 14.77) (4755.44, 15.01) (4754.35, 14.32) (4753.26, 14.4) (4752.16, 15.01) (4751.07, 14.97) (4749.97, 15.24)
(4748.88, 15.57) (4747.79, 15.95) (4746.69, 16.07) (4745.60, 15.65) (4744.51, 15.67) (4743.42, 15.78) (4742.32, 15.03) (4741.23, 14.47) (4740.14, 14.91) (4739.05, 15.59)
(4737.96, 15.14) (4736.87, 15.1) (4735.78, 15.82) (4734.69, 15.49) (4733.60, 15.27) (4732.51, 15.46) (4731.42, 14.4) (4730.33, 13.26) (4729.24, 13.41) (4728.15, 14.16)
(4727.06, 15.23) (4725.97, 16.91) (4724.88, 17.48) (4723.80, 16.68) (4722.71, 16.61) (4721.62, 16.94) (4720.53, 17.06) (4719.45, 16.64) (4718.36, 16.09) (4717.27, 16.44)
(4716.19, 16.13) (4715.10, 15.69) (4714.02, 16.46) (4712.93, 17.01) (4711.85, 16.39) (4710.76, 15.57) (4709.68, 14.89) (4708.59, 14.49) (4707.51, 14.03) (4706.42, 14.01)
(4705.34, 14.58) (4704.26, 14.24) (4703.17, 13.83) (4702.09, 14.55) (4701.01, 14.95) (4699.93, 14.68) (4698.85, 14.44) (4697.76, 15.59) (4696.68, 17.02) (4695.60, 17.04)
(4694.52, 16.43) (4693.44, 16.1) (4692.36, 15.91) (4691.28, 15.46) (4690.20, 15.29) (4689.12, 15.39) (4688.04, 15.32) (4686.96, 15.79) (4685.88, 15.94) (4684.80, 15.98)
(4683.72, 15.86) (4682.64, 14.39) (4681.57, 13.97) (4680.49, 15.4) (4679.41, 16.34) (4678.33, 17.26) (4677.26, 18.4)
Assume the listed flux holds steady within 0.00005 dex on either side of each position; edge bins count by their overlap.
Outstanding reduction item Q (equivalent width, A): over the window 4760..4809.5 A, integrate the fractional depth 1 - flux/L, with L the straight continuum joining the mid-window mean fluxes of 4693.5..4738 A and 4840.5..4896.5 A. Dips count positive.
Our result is 5.3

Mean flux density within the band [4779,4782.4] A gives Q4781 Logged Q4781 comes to 11.5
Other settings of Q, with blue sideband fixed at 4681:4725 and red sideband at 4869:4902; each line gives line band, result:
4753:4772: 1.98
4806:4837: 0.48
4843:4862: -0.55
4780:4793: 2.40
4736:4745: 0.09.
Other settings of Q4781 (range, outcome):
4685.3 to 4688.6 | 15.7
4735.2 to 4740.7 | 15.3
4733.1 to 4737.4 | 15.4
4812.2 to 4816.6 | 15.5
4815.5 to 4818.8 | 15.3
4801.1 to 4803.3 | 15.3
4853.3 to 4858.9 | 15.2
